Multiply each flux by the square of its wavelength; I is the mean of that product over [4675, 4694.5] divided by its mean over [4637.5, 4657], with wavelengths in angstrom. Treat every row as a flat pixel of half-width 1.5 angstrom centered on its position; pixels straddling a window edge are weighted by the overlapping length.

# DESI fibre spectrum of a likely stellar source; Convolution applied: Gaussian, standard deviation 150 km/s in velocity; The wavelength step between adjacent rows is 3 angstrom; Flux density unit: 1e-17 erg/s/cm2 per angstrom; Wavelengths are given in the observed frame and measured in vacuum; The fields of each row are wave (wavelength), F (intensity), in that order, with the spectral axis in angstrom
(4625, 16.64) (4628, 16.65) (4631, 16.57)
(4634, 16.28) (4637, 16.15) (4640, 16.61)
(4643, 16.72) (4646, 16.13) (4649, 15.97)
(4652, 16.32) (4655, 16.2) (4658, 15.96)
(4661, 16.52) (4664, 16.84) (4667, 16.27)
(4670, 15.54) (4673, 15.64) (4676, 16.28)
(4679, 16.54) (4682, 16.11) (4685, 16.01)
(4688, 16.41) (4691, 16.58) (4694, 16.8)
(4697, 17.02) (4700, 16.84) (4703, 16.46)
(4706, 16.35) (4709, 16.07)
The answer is 1.02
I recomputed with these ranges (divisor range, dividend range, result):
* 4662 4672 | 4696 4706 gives 1.05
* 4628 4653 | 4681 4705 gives 1.03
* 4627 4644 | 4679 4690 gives 1.01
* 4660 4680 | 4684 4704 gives 1.03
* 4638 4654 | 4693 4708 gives 1.04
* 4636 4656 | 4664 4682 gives 1.00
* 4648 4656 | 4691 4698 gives 1.06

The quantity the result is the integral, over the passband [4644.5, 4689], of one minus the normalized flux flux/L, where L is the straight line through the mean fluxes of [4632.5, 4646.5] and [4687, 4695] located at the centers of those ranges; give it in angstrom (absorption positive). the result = 0.9 angstrom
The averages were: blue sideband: 16.4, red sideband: 16.6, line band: 16.2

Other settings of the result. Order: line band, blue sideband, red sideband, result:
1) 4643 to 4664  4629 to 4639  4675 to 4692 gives 0.10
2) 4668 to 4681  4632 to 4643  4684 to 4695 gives 0.34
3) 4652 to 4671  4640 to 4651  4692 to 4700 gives 0.29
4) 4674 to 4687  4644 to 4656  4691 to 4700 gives 0.32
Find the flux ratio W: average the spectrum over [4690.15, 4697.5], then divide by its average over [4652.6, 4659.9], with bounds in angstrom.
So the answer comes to 1.04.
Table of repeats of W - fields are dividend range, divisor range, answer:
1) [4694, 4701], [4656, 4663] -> 1.04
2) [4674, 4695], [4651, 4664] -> 1.00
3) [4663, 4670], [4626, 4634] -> 0.99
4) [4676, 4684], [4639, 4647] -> 0.99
